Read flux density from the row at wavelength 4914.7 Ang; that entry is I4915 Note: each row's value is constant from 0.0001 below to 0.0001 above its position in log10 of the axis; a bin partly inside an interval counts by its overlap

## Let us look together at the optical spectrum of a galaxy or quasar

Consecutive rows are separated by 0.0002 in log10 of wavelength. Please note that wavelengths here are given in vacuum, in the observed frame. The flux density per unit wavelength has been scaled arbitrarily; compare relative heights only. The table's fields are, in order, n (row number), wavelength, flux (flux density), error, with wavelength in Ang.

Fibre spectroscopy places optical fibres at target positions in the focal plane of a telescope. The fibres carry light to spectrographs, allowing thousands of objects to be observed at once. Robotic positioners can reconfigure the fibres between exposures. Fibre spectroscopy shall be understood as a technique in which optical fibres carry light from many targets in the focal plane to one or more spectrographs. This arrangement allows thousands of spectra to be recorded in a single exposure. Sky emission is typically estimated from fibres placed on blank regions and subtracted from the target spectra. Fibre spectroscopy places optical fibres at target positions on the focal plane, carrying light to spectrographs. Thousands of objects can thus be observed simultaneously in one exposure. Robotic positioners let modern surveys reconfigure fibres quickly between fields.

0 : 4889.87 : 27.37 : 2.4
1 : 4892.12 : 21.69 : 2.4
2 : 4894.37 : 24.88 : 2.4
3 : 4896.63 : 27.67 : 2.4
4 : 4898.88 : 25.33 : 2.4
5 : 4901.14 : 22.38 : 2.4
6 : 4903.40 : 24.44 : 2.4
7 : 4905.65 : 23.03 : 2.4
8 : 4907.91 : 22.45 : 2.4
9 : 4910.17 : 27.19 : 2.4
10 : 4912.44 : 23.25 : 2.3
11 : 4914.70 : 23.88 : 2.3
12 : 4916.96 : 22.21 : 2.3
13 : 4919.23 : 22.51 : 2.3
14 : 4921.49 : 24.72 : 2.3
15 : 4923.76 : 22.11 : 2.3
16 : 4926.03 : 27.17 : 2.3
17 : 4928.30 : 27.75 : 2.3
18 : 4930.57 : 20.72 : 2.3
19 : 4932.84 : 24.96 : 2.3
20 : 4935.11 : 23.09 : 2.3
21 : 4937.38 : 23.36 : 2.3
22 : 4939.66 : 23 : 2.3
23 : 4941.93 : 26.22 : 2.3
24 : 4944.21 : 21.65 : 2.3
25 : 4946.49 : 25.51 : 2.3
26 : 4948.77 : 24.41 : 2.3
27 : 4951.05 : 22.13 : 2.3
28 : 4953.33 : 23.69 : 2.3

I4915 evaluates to 23.88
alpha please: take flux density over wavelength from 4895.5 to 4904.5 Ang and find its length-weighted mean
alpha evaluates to 24.9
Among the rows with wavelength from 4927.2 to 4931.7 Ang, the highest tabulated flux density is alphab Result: 27.75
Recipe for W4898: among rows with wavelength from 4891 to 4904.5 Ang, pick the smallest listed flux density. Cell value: 21.69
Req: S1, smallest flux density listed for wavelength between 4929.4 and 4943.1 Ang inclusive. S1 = 20.72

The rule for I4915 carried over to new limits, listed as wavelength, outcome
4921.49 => 24.72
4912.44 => 23.25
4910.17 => 27.19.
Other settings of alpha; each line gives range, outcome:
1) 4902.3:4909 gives 23.3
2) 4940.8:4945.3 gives 23.9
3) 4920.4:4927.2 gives 24.7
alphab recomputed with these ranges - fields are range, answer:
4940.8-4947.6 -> 26.22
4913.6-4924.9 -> 24.72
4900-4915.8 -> 27.19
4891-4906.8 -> 27.67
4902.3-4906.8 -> 24.44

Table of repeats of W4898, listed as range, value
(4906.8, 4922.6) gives 22.21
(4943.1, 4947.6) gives 21.65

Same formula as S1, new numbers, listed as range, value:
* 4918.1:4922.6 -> 22.51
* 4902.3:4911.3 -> 22.45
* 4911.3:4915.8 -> 23.25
